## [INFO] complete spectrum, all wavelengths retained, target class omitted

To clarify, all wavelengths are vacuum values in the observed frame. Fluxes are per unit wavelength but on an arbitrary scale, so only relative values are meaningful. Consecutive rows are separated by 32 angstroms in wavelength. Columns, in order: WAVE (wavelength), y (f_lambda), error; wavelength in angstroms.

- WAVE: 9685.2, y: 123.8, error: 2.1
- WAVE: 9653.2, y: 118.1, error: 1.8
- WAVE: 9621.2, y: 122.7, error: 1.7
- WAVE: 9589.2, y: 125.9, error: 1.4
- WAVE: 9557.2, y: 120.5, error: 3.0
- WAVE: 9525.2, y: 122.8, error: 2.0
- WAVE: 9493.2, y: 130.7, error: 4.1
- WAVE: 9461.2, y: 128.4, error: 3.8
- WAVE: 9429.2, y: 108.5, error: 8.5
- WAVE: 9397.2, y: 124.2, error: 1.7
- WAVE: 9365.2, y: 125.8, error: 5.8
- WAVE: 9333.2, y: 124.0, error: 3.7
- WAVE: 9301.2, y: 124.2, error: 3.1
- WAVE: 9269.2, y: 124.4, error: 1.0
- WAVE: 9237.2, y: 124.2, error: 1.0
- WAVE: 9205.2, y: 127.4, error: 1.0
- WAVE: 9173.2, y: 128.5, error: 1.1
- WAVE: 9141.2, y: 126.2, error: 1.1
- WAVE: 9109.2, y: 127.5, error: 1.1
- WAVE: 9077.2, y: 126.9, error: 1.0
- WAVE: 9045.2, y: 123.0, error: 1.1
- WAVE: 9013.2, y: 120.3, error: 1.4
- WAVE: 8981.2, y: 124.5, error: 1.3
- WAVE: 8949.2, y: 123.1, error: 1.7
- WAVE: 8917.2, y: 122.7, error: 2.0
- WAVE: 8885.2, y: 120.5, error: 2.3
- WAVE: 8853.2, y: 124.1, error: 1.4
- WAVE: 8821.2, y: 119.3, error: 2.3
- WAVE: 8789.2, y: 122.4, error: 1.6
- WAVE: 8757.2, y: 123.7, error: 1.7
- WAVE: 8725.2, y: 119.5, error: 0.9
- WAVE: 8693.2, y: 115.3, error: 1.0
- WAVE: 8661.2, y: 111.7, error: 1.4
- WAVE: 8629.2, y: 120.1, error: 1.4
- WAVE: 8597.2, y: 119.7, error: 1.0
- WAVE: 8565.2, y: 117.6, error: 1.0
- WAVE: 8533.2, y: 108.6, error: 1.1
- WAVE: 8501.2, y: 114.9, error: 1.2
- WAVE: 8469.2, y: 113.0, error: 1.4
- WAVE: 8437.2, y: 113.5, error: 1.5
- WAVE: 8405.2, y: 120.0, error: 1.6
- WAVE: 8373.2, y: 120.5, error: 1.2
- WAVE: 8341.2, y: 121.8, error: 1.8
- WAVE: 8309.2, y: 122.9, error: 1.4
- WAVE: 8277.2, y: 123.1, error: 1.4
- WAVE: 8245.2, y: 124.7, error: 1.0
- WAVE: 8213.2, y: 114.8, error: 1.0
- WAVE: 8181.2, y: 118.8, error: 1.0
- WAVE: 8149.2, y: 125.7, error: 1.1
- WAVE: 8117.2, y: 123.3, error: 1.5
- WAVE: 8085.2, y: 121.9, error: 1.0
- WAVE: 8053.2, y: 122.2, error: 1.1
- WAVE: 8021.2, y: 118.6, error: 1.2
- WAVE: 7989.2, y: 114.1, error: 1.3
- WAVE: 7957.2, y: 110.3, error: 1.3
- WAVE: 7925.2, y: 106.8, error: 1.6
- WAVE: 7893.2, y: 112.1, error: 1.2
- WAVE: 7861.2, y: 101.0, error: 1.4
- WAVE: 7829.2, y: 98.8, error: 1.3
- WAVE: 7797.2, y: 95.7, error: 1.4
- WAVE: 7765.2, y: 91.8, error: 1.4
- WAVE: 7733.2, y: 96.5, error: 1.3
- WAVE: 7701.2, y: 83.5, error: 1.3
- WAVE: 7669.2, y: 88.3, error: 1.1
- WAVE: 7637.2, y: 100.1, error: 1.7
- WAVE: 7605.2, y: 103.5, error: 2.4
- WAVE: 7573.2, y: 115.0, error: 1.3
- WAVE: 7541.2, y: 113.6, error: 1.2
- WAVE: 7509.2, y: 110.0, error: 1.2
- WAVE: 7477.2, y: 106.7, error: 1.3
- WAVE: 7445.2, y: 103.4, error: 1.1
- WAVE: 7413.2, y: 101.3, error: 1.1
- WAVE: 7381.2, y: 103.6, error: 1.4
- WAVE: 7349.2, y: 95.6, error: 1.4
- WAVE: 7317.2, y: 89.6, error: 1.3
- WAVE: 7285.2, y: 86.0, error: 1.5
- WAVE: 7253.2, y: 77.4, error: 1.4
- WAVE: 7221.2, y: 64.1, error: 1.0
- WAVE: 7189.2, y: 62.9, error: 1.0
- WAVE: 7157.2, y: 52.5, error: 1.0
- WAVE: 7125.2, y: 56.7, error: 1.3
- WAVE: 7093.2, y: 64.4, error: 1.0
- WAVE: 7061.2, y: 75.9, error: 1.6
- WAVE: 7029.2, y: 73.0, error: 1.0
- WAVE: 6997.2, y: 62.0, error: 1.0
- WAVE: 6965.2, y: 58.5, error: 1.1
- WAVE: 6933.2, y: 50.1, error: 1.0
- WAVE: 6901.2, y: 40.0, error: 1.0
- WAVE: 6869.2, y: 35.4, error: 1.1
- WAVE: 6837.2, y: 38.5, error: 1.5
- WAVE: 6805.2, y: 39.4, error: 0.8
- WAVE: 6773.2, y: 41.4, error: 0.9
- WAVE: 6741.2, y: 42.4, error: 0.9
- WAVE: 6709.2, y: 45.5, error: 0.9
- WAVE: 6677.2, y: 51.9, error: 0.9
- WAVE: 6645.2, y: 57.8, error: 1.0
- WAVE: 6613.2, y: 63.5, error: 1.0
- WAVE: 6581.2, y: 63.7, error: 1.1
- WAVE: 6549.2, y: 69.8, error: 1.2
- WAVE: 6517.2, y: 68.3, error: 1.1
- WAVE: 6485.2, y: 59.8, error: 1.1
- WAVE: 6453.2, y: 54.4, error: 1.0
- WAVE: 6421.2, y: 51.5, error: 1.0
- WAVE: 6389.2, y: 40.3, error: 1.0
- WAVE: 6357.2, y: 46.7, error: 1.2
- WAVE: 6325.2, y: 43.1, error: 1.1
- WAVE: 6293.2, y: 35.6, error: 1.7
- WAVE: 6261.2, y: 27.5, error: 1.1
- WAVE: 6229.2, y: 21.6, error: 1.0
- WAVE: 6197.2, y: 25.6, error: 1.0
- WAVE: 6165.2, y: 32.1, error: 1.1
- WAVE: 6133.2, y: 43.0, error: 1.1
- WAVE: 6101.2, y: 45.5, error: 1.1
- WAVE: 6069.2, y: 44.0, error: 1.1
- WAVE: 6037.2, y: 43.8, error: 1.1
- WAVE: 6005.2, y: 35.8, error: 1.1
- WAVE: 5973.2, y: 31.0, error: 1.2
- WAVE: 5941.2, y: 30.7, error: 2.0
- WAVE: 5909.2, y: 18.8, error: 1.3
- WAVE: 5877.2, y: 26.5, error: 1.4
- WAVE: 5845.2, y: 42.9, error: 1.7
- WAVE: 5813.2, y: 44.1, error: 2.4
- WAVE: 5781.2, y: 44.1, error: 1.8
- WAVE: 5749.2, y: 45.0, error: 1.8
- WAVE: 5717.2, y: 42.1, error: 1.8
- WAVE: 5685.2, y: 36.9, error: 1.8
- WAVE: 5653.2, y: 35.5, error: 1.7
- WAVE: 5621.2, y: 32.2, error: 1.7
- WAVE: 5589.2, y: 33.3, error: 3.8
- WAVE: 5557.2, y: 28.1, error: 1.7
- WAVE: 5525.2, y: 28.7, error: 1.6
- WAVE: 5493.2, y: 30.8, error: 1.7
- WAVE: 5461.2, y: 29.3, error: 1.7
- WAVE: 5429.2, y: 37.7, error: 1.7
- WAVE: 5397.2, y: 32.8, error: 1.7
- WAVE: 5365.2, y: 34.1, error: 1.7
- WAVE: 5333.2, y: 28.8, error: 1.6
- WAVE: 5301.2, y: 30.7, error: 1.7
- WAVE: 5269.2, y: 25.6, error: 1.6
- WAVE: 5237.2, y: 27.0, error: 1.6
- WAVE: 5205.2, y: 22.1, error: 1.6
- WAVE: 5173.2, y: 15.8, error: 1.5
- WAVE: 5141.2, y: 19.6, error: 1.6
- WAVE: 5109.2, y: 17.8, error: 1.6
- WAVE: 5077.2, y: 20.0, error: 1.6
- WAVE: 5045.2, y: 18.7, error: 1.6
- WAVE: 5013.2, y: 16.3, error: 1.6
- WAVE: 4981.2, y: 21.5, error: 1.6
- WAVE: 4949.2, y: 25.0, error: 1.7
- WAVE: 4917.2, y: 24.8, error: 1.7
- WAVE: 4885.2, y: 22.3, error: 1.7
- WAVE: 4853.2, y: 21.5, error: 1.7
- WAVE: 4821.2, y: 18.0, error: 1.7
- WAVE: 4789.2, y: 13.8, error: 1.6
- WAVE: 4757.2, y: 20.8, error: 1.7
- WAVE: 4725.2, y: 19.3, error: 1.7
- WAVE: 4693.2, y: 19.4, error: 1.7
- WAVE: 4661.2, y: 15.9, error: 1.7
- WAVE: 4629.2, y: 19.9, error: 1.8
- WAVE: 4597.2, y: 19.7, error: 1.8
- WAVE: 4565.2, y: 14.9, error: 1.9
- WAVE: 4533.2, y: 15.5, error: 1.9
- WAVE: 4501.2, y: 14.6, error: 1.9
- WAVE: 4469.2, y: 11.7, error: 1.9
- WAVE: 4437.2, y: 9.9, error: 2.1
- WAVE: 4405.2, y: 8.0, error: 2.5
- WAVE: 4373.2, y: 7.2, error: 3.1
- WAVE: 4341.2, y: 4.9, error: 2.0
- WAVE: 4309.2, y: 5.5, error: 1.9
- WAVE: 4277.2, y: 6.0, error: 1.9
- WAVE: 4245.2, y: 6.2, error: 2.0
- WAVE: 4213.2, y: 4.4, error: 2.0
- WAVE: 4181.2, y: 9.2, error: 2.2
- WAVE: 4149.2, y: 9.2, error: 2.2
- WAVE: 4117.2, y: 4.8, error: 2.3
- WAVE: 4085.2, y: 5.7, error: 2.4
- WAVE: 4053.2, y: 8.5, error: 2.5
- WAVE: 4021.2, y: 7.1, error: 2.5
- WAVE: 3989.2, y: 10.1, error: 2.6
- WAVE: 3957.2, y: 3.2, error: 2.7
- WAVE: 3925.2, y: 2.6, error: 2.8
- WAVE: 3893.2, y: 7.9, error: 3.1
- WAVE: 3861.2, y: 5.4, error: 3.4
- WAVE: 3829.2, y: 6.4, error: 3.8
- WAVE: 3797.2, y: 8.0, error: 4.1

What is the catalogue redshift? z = 0.00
